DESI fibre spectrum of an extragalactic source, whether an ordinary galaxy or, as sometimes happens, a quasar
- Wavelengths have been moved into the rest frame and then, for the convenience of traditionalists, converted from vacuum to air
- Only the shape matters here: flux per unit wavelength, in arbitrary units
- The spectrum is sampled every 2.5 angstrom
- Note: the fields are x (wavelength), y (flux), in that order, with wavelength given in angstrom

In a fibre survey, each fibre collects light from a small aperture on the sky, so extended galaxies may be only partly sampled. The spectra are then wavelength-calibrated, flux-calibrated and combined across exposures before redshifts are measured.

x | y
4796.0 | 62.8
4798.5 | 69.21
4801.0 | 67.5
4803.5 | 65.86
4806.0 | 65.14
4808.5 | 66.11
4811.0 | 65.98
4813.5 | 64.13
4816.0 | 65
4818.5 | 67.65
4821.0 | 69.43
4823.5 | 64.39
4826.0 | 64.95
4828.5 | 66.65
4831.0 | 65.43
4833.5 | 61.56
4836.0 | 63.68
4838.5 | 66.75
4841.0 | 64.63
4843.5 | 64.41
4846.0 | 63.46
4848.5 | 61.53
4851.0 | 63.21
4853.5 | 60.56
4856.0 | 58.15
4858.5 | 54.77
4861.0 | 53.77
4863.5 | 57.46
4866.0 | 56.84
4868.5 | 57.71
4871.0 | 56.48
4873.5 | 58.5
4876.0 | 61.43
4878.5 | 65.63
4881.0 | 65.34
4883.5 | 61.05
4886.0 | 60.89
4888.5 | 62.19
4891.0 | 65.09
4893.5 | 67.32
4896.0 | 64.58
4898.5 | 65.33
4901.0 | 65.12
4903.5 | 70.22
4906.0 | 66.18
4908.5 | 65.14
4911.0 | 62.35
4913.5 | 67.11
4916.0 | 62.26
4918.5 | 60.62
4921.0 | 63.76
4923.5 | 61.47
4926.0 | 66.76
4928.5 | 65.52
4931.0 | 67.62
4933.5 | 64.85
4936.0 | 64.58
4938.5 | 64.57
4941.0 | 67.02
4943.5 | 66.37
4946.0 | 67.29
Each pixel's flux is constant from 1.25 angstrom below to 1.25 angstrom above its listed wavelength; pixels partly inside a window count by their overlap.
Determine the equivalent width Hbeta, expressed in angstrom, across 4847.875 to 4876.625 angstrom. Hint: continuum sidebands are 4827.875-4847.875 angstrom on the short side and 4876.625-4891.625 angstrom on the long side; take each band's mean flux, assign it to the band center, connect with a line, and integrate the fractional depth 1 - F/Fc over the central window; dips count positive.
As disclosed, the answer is 2.5 angstrom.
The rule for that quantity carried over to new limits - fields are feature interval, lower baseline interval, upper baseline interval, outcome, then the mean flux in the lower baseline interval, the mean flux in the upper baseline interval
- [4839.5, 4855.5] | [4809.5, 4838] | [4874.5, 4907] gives 0.6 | 65.4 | 64.6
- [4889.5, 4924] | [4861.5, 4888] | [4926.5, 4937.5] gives -0.9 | 60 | 65.7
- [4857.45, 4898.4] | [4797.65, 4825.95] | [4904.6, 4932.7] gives 2.8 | 66.3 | 64.5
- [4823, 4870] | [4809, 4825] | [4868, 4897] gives 2.1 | 66.1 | 62.3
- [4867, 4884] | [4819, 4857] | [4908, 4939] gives 0.9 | 64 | 64.3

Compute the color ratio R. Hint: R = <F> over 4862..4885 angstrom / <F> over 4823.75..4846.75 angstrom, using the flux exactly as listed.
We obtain 0.9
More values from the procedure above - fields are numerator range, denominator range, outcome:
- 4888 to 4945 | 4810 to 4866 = 1.03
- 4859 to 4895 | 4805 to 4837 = 0.93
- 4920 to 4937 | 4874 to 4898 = 1.02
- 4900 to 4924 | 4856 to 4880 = 1.11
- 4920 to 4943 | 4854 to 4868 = 1.15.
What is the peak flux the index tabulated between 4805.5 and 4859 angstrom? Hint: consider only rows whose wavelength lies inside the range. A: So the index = 69.43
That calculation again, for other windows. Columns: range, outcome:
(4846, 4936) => 70.22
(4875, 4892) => 65.63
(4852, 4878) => 61.43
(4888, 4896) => 67.32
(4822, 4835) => 66.65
